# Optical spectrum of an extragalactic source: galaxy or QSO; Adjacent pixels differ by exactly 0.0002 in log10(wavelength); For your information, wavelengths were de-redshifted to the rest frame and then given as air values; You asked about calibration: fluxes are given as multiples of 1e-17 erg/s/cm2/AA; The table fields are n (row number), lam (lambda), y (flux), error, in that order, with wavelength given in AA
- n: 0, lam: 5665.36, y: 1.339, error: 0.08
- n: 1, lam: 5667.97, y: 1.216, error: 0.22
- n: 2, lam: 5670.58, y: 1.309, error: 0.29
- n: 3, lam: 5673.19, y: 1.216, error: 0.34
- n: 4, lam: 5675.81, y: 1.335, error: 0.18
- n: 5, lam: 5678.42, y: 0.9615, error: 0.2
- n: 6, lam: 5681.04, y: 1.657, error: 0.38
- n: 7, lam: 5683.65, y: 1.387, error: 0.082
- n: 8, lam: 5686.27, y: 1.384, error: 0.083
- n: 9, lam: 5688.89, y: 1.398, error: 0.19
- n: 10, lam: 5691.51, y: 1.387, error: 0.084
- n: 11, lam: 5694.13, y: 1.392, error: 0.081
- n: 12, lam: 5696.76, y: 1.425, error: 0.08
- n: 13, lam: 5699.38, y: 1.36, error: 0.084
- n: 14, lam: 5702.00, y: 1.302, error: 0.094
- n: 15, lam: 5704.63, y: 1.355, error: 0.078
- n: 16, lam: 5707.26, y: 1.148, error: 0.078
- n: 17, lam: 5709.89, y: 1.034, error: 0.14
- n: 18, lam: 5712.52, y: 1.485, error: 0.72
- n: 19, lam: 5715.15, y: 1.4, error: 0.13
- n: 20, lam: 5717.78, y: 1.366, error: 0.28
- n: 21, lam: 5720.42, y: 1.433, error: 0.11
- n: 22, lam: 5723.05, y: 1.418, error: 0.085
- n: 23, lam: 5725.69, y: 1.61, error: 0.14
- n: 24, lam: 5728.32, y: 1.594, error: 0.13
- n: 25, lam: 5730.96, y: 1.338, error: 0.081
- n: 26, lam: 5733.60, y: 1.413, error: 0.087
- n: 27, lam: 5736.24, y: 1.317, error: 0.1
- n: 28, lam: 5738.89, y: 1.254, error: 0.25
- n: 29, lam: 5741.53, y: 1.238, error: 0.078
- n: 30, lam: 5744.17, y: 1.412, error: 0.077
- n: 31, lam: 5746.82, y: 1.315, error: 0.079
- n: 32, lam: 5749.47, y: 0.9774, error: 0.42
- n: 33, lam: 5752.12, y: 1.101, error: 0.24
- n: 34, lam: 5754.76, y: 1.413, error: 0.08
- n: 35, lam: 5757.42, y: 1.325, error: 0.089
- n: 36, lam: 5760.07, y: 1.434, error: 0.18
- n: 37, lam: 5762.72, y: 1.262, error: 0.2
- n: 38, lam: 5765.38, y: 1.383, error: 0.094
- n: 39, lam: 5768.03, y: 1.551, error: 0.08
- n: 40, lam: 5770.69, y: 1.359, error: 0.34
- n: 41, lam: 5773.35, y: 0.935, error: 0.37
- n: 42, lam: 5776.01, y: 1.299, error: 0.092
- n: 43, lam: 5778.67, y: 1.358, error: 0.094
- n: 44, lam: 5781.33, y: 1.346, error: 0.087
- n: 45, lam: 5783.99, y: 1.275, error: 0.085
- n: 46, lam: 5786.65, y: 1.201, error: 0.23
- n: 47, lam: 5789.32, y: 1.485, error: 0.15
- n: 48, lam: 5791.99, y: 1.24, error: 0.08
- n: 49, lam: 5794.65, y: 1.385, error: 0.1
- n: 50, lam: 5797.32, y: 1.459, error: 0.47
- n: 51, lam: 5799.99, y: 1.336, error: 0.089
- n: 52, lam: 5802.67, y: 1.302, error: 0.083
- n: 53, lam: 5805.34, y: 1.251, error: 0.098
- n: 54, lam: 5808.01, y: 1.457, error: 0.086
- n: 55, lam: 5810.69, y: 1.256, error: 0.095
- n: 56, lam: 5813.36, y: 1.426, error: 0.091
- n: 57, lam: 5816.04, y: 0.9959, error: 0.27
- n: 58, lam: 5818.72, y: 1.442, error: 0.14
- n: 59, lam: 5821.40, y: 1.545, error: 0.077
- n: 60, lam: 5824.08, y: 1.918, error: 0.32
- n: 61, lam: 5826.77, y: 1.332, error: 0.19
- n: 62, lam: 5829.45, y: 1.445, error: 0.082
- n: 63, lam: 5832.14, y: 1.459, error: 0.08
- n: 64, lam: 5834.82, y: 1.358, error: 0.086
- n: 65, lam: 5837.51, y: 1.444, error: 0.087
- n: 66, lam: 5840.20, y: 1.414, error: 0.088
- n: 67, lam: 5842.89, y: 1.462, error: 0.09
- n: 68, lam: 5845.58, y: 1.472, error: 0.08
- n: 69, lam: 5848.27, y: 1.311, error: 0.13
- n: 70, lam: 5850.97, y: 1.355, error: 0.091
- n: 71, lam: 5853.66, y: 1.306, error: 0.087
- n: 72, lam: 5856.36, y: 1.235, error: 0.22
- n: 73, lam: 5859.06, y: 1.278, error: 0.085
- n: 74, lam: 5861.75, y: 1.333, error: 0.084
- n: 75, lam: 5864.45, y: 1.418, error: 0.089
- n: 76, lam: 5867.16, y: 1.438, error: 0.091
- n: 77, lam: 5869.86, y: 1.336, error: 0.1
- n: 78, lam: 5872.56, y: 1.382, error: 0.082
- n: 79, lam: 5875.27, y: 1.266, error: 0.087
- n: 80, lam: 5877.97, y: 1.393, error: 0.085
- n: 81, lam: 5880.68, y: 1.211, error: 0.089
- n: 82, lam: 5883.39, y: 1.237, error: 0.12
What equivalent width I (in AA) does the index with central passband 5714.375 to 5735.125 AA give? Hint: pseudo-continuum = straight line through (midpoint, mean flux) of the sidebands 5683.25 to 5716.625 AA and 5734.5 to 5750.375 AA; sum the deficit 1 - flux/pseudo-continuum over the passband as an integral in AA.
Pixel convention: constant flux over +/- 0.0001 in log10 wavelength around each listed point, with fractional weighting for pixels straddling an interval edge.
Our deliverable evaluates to -2.4 AA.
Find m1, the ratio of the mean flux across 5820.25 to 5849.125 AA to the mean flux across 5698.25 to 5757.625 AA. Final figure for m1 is 1.11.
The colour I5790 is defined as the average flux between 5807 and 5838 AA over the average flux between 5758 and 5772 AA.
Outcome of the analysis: 1.0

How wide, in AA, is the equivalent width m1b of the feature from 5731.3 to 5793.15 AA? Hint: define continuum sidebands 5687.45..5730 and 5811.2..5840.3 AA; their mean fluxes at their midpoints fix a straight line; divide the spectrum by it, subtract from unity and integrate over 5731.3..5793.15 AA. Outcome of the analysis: 4.5 AA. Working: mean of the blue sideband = 1.38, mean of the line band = 1.3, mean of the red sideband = 1.43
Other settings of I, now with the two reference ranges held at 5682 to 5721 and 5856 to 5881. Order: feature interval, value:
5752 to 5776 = 0.5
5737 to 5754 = 1.5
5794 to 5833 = -1.7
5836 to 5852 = -0.8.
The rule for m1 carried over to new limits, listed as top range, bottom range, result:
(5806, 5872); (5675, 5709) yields 1.04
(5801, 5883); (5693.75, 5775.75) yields 1.03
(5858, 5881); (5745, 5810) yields 1.03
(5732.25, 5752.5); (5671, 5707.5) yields 0.94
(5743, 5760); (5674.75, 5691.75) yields 0.93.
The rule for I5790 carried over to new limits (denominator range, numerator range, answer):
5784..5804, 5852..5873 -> 1.00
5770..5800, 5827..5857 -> 1.06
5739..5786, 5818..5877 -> 1.09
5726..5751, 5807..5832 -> 1.07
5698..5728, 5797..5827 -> 1.02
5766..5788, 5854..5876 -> 1.03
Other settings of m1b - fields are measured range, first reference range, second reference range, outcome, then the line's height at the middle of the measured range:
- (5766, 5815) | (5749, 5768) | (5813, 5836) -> 1.43 AA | 1.37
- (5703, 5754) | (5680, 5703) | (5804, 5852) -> 2.95 AA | 1.41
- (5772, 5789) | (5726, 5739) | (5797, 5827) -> 1.82 AA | 1.4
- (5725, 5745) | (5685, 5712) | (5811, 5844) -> -0.54 AA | 1.35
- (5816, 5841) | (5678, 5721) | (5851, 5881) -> -2.28 AA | 1.34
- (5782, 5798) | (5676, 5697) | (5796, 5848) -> 0.71 AA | 1.4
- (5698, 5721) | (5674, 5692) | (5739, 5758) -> -0.09 AA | 1.31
